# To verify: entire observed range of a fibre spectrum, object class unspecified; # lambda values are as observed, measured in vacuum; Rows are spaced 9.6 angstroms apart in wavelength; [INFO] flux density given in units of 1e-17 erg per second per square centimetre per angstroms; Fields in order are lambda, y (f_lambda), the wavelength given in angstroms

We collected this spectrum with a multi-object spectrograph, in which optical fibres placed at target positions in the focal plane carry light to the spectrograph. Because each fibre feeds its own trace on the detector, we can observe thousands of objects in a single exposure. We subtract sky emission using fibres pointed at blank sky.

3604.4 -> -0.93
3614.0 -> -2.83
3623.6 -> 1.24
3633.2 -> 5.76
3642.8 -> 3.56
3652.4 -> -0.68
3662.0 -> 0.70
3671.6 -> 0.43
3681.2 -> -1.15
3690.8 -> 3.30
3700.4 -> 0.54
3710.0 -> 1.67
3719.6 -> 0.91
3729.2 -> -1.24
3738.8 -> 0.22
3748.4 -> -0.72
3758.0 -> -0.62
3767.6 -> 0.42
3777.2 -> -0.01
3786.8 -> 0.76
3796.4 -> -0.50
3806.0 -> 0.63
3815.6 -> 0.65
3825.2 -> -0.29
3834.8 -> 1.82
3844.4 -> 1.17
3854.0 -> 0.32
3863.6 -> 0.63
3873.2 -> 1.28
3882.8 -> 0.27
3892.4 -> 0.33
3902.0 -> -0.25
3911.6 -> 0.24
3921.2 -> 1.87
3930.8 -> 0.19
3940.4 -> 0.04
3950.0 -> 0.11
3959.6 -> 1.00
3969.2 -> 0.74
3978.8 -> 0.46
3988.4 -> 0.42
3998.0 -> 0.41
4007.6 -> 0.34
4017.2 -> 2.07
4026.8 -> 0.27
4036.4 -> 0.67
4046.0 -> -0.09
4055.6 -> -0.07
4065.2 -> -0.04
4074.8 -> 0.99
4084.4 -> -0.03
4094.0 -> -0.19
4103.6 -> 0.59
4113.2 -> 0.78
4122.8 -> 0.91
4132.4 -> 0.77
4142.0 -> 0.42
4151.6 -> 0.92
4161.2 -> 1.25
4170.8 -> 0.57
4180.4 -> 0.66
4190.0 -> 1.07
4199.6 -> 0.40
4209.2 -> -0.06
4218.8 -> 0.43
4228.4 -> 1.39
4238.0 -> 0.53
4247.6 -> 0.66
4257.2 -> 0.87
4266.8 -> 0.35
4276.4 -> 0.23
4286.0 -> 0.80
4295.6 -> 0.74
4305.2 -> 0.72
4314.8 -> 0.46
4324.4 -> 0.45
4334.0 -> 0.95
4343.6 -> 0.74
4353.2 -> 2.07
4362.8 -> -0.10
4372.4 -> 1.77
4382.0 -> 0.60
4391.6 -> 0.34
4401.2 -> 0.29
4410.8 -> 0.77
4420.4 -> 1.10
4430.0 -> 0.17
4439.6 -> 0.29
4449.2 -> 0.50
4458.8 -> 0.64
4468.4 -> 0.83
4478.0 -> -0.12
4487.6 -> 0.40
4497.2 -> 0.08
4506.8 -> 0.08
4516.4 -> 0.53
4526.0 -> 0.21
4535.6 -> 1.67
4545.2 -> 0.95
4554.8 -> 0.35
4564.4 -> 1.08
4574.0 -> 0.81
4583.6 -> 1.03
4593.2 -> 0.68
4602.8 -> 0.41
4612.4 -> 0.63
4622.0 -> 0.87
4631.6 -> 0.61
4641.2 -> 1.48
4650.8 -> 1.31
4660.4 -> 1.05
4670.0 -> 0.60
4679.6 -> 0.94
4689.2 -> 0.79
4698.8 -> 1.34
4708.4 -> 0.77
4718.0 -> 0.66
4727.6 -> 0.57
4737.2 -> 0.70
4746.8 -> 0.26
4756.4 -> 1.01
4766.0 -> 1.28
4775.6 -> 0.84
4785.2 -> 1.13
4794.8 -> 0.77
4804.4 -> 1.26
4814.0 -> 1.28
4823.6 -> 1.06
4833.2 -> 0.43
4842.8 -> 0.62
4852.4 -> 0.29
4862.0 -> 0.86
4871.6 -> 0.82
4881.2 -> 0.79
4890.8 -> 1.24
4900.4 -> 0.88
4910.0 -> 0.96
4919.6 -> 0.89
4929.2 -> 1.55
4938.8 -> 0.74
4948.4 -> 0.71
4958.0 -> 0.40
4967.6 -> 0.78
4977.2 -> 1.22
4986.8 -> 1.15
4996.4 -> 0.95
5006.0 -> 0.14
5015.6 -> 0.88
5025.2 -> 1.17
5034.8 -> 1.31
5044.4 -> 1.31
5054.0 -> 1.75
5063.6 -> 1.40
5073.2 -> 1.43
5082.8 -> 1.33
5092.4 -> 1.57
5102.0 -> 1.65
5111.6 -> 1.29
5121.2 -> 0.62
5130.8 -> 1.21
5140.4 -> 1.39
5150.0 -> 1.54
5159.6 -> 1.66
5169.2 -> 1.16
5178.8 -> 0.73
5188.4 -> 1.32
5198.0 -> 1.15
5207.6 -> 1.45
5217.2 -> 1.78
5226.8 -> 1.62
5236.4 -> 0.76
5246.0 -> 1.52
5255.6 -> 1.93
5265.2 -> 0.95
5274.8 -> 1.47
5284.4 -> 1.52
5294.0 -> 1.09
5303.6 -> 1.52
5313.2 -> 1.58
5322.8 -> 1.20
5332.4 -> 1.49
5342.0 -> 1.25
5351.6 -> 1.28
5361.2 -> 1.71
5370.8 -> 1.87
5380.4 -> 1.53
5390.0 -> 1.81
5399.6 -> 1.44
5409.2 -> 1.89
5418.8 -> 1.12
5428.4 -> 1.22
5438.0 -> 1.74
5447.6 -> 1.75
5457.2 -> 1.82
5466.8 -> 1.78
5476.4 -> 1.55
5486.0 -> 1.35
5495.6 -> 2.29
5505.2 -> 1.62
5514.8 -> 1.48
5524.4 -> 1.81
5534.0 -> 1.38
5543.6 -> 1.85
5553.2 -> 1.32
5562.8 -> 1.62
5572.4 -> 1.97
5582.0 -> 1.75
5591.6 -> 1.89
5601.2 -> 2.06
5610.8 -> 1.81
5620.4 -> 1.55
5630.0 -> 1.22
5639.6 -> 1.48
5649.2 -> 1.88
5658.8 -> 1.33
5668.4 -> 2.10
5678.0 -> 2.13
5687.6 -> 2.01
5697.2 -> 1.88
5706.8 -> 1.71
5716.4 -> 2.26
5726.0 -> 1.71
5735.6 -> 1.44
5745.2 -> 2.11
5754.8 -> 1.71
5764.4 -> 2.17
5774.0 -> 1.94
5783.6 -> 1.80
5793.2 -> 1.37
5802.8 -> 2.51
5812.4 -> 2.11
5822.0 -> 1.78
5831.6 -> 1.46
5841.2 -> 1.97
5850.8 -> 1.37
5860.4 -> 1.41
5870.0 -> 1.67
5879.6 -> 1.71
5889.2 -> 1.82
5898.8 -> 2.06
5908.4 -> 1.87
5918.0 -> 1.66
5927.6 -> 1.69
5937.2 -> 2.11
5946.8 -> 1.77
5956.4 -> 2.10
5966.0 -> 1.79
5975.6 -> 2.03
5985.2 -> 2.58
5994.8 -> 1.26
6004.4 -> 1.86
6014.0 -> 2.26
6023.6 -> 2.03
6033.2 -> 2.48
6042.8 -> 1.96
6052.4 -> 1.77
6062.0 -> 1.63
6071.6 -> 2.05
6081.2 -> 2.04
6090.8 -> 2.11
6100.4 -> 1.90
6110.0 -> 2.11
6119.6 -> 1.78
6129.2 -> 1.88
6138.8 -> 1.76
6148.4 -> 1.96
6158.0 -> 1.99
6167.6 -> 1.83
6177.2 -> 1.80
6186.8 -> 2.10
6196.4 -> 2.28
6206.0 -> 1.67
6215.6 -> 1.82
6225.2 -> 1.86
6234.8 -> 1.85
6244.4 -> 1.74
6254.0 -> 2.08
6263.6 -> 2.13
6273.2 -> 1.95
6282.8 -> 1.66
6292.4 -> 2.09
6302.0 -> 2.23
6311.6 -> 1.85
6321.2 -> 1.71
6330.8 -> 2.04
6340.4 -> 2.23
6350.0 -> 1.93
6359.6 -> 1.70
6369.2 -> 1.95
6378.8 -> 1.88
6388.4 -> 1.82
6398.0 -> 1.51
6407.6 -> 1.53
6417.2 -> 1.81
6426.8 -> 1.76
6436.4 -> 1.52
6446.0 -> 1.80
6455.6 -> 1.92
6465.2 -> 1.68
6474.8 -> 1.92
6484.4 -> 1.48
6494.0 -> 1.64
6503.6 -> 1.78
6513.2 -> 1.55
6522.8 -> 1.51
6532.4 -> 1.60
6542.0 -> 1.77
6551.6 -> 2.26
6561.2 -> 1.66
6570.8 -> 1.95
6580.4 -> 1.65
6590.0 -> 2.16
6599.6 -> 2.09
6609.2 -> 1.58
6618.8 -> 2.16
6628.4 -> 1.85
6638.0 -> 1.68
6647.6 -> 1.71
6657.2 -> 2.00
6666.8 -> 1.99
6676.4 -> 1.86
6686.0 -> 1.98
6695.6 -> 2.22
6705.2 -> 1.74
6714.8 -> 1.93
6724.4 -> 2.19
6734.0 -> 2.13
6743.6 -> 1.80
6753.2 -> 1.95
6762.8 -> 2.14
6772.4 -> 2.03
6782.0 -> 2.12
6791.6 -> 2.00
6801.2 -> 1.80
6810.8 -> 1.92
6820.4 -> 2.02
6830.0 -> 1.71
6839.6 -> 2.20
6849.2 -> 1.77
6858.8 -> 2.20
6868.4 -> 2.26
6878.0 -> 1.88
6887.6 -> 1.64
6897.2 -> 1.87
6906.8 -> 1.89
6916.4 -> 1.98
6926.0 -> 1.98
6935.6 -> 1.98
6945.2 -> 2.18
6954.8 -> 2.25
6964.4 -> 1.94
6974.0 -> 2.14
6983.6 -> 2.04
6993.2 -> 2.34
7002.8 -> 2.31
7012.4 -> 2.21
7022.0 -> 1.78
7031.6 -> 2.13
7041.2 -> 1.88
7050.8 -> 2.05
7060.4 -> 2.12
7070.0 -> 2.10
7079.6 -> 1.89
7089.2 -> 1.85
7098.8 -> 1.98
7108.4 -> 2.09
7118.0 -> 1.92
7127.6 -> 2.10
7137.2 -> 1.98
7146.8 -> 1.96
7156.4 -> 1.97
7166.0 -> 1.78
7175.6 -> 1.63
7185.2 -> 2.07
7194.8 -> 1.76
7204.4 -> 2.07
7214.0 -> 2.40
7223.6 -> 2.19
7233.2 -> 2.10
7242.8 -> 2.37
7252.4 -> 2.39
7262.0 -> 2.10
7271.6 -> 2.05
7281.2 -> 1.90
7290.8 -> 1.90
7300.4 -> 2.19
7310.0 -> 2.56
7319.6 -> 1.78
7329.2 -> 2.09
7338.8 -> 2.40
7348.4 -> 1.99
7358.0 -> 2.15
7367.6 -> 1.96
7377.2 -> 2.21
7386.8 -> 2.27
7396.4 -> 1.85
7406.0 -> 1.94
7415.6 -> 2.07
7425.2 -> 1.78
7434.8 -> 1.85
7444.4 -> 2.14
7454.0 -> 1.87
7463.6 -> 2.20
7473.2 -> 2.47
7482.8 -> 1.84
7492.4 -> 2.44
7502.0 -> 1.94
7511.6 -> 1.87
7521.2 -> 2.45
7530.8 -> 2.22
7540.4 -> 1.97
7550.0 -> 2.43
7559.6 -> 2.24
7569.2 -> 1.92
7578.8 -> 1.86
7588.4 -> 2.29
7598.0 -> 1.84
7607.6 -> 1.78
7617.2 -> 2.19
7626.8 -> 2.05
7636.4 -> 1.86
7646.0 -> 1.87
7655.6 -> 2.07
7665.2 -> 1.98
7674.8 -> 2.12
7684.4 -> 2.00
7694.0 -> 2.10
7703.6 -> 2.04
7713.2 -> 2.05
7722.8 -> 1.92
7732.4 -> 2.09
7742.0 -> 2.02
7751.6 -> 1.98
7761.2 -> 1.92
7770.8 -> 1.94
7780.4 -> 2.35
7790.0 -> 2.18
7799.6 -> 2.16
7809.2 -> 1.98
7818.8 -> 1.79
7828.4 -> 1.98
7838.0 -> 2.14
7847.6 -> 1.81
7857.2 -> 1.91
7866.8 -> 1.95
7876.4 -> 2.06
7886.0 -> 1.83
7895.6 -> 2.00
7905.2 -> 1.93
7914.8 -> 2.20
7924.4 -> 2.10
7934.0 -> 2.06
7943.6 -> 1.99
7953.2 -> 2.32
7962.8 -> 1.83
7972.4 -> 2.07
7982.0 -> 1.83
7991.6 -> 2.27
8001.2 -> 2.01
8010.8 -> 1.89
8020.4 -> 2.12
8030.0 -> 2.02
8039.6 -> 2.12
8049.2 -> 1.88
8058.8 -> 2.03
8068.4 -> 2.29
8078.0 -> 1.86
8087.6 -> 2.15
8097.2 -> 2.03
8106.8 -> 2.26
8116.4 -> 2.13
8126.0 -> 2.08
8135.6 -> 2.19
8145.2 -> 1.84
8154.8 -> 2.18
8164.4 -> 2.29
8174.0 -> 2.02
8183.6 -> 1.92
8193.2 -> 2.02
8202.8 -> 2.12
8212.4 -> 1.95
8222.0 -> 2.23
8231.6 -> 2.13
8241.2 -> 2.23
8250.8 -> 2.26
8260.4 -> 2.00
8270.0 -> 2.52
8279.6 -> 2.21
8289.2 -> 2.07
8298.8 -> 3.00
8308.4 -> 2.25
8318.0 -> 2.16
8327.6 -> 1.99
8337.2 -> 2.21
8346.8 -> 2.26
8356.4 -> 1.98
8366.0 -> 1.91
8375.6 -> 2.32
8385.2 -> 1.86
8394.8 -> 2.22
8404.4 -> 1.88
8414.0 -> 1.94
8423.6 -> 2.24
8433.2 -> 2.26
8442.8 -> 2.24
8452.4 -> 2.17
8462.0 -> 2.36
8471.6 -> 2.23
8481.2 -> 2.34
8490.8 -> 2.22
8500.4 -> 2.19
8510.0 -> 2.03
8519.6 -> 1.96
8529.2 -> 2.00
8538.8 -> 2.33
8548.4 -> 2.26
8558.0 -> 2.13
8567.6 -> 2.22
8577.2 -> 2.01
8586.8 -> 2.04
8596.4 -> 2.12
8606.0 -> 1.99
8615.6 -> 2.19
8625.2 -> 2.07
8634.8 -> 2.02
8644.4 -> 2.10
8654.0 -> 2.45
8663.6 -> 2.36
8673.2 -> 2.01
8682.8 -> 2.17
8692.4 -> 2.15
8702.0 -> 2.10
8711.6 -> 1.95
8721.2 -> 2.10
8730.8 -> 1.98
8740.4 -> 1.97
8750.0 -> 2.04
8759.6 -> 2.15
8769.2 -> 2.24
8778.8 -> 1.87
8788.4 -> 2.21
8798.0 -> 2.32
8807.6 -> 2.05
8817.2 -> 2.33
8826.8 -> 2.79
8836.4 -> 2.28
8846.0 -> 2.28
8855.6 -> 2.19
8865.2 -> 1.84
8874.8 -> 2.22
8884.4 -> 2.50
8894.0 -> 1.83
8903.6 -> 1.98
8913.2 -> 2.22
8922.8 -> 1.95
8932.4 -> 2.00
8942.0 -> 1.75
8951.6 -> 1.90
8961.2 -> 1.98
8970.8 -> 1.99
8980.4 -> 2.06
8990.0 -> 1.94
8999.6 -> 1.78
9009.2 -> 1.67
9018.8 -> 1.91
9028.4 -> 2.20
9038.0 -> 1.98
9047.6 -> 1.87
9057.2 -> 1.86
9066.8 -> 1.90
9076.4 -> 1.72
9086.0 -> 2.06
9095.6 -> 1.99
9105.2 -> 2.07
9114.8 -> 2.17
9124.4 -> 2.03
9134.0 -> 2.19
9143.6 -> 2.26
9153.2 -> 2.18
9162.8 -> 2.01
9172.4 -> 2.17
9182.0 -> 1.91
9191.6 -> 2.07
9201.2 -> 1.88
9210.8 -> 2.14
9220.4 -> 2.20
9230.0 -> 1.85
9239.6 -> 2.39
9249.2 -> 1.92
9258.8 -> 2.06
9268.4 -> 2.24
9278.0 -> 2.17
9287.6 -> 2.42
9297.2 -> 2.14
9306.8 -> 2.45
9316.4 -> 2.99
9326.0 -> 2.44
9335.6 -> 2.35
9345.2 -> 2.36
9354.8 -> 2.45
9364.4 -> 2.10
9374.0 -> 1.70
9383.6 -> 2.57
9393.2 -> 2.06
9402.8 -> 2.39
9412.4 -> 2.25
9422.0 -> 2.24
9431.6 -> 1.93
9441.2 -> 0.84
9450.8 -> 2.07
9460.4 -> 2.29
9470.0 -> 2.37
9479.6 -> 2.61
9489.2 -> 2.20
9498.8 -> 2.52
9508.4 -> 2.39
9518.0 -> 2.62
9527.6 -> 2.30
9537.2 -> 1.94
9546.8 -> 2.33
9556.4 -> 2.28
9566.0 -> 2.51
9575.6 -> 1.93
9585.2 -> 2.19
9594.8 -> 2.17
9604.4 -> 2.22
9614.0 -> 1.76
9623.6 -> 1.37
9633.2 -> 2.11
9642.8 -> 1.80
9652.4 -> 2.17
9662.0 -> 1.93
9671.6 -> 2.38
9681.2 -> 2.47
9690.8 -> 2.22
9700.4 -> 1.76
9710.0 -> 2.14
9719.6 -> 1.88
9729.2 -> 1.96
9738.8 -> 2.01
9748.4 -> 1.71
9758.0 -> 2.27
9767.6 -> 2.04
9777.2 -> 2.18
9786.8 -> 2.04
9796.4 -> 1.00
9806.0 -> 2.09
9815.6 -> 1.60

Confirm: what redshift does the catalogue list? 0.260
